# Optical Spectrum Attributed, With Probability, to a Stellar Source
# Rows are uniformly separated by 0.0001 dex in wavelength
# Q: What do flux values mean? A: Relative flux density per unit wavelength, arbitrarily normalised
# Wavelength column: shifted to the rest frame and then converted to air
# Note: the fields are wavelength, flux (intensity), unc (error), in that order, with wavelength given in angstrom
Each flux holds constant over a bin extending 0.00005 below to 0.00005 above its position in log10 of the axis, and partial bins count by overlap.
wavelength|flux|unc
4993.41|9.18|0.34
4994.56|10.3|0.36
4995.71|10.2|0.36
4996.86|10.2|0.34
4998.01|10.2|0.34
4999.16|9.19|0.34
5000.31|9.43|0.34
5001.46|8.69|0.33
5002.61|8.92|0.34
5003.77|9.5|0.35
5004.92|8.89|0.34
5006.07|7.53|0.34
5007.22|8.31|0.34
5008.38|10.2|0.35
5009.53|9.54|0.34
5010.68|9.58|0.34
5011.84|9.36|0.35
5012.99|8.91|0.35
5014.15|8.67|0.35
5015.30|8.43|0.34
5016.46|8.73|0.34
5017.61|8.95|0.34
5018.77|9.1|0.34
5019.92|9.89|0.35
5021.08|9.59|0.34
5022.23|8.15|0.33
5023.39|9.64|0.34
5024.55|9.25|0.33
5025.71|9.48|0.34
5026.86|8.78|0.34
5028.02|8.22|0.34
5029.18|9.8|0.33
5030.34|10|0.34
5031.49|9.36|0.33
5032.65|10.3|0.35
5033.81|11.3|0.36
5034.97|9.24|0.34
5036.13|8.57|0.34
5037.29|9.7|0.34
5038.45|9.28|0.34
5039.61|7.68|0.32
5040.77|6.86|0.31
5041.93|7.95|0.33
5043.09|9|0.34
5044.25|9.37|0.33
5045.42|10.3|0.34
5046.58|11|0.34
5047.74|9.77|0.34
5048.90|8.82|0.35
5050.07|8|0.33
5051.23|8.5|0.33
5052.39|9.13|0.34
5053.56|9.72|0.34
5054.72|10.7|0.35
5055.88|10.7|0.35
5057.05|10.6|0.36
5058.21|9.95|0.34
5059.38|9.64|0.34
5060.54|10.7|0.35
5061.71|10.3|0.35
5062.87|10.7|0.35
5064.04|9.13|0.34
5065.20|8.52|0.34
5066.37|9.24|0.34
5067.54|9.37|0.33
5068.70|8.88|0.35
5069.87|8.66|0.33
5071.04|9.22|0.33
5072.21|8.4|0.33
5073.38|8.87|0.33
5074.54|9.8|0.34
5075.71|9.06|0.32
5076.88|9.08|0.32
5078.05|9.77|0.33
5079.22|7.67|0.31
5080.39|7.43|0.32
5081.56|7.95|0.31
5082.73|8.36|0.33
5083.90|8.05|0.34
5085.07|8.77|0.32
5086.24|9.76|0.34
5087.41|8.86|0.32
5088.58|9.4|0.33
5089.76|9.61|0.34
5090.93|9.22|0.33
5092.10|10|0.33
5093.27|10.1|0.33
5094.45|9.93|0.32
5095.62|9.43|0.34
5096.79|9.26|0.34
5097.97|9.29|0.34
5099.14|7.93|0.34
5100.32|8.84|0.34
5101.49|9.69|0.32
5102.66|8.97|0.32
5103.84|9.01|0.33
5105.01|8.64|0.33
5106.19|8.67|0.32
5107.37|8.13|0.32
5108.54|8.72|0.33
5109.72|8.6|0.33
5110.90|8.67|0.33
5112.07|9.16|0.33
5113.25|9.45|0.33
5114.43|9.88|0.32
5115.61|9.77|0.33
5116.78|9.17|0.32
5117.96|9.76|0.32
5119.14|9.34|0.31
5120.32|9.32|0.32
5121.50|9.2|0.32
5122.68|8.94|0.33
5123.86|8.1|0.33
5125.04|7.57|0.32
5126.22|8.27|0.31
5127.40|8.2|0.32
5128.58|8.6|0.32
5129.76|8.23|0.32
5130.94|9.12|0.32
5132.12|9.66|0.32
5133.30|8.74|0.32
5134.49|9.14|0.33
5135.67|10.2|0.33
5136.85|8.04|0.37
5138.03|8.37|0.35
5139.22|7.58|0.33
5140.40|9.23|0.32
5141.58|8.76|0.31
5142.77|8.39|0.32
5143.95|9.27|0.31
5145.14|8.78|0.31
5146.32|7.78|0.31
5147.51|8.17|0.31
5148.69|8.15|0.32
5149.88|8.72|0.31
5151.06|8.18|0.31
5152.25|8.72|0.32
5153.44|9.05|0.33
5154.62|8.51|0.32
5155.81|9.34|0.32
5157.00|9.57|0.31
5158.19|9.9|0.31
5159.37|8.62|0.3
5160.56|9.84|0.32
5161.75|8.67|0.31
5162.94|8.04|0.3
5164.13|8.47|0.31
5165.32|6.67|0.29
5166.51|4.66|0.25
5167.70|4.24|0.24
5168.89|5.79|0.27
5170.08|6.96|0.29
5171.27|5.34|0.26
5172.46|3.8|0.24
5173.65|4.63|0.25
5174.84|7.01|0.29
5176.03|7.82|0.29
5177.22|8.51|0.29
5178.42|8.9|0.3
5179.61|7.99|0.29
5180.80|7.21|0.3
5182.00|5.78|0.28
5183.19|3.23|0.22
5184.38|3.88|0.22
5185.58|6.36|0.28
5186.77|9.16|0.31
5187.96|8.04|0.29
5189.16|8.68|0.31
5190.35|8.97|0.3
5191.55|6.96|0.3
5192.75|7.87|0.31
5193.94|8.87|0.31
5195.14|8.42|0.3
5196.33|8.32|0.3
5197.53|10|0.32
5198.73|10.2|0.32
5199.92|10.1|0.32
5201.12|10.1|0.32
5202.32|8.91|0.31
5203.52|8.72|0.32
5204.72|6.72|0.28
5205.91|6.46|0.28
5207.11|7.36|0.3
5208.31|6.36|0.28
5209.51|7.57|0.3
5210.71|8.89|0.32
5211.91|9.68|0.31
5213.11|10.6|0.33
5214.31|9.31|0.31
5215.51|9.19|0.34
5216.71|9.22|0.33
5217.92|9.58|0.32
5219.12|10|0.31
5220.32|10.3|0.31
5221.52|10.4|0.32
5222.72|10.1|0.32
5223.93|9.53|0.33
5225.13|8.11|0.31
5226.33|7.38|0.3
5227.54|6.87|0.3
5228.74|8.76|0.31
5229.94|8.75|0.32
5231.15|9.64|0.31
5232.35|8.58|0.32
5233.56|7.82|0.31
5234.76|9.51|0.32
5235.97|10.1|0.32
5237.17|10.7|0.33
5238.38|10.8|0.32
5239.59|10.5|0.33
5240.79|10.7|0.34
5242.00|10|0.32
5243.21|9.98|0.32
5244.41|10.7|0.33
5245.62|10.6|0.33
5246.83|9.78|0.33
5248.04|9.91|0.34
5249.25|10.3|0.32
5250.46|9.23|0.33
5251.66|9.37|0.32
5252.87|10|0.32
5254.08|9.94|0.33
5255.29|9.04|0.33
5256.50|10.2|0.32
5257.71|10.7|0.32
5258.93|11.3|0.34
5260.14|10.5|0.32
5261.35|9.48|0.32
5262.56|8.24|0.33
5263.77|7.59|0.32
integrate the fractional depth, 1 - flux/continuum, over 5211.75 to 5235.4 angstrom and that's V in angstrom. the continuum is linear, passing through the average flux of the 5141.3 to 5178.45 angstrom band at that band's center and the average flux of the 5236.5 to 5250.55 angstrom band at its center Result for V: 1.3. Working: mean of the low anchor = 7.76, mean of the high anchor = 10.3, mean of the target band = 9.16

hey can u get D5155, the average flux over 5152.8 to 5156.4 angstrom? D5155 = 8.96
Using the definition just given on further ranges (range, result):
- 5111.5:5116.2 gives 9.57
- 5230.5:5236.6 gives 9.14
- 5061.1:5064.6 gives 10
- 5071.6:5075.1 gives 9.03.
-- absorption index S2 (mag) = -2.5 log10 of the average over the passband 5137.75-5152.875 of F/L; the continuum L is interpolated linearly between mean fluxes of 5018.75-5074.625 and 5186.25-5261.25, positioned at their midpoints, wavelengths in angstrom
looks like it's 0.10 mag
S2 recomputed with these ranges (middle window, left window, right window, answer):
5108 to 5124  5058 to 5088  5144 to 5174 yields -0.100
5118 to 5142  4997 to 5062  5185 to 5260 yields 0.061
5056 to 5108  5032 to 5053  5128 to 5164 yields -0.019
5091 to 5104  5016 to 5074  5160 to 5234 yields -0.054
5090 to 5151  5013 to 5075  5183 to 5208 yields -0.029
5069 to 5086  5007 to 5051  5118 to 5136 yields 0.042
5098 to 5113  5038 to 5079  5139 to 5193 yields -0.027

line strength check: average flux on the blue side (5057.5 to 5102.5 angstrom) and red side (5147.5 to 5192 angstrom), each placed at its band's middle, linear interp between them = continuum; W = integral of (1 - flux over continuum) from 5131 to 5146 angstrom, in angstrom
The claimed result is -1.49 angstrom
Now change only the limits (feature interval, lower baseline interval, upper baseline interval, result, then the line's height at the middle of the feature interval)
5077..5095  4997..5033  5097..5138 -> 0.0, 8.99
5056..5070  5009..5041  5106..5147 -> -1.0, 9.05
